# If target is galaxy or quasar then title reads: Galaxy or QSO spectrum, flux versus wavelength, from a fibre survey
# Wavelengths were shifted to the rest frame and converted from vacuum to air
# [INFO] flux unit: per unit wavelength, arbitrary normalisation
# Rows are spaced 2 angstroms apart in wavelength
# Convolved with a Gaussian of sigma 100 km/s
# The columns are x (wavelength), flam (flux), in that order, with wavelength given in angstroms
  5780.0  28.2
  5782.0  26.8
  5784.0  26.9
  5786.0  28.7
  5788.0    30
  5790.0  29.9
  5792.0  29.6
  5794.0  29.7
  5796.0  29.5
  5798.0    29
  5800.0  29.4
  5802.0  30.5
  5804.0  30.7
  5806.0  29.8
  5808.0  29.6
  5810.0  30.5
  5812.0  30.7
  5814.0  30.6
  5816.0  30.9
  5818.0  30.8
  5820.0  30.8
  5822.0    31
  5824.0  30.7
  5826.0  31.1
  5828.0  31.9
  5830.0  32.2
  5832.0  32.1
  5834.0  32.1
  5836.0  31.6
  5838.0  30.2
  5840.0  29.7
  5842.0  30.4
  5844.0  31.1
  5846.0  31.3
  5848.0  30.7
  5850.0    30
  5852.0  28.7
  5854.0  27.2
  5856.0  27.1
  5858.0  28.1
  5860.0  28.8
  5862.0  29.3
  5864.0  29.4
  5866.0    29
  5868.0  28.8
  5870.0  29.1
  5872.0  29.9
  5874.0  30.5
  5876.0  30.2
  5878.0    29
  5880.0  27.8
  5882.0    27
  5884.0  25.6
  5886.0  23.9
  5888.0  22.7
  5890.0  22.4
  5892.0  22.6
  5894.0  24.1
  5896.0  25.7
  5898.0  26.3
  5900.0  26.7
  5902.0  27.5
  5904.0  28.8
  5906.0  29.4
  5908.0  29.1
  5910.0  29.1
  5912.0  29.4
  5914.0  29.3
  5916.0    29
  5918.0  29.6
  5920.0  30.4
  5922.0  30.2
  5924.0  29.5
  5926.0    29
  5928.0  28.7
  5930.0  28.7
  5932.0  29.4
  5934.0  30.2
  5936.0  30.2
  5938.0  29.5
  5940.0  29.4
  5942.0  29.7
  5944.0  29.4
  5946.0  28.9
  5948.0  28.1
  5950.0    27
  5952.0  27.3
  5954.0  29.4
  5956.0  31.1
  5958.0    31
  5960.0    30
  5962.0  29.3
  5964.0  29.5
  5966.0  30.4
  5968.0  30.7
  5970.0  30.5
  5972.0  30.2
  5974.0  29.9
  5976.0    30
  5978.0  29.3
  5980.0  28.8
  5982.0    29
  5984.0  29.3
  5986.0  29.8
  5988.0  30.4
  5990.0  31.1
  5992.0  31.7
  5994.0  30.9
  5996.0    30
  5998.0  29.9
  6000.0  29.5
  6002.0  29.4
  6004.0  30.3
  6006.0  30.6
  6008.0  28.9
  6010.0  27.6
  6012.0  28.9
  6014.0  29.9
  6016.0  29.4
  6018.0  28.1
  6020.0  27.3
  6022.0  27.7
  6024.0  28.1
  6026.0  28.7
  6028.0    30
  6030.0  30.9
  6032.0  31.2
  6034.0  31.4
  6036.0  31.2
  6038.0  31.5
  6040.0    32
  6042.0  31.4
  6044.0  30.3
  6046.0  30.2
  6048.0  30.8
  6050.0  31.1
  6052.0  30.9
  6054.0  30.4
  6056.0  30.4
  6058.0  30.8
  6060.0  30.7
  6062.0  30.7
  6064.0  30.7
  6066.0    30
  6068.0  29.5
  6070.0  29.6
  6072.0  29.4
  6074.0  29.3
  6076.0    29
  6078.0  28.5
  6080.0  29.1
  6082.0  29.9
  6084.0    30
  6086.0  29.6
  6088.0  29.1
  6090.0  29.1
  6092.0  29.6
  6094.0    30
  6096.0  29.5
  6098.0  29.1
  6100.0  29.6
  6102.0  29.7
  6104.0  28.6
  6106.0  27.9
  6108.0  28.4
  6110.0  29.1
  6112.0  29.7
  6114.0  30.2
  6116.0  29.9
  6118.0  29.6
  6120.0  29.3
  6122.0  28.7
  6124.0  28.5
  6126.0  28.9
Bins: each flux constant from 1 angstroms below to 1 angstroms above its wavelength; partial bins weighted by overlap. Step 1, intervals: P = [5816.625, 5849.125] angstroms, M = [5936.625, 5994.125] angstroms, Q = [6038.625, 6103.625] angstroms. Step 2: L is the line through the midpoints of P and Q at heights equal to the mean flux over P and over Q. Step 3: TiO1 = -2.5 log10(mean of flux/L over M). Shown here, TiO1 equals 0.028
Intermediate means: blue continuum 31.1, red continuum 30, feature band 29.7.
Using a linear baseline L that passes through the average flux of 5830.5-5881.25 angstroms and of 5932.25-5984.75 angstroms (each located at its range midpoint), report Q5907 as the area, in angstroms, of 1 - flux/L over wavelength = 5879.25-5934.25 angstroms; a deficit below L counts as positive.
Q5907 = 3.9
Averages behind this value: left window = 29.7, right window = 29.5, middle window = 27.5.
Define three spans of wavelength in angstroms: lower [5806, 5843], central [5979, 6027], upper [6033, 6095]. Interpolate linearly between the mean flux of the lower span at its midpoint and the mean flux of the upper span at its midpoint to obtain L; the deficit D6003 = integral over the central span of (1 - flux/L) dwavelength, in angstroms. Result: 1.6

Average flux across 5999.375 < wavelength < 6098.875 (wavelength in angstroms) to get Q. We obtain 29.8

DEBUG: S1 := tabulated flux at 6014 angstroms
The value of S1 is 29.9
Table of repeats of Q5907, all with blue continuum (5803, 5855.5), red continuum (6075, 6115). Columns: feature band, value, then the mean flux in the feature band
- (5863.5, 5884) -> 1.0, 28.9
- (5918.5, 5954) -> 1.1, 29.2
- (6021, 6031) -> 0.2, 29.1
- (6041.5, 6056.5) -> -0.6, 30.7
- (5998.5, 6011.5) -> 0.2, 29.4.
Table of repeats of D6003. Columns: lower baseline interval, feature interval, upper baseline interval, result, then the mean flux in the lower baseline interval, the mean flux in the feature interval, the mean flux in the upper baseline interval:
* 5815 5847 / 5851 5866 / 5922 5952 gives 1.1 angstroms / 31.1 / 28.4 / 29.1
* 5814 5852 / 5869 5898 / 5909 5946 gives 3.6 angstroms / 31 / 26.5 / 29.5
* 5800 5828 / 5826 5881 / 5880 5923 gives -1.6 angstroms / 30.6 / 29.9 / 27.1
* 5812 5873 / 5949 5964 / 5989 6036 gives 0.3 angstroms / 30.2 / 29.3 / 29.7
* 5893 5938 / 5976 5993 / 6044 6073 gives -0.3 angstroms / 28.7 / 29.9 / 30.4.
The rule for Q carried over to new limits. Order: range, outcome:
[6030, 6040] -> 31.4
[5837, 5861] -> 29.4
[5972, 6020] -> 29.6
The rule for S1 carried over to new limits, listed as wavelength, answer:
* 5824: 30.7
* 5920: 30.4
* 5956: 31.1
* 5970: 30.5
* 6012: 28.9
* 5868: 28.8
